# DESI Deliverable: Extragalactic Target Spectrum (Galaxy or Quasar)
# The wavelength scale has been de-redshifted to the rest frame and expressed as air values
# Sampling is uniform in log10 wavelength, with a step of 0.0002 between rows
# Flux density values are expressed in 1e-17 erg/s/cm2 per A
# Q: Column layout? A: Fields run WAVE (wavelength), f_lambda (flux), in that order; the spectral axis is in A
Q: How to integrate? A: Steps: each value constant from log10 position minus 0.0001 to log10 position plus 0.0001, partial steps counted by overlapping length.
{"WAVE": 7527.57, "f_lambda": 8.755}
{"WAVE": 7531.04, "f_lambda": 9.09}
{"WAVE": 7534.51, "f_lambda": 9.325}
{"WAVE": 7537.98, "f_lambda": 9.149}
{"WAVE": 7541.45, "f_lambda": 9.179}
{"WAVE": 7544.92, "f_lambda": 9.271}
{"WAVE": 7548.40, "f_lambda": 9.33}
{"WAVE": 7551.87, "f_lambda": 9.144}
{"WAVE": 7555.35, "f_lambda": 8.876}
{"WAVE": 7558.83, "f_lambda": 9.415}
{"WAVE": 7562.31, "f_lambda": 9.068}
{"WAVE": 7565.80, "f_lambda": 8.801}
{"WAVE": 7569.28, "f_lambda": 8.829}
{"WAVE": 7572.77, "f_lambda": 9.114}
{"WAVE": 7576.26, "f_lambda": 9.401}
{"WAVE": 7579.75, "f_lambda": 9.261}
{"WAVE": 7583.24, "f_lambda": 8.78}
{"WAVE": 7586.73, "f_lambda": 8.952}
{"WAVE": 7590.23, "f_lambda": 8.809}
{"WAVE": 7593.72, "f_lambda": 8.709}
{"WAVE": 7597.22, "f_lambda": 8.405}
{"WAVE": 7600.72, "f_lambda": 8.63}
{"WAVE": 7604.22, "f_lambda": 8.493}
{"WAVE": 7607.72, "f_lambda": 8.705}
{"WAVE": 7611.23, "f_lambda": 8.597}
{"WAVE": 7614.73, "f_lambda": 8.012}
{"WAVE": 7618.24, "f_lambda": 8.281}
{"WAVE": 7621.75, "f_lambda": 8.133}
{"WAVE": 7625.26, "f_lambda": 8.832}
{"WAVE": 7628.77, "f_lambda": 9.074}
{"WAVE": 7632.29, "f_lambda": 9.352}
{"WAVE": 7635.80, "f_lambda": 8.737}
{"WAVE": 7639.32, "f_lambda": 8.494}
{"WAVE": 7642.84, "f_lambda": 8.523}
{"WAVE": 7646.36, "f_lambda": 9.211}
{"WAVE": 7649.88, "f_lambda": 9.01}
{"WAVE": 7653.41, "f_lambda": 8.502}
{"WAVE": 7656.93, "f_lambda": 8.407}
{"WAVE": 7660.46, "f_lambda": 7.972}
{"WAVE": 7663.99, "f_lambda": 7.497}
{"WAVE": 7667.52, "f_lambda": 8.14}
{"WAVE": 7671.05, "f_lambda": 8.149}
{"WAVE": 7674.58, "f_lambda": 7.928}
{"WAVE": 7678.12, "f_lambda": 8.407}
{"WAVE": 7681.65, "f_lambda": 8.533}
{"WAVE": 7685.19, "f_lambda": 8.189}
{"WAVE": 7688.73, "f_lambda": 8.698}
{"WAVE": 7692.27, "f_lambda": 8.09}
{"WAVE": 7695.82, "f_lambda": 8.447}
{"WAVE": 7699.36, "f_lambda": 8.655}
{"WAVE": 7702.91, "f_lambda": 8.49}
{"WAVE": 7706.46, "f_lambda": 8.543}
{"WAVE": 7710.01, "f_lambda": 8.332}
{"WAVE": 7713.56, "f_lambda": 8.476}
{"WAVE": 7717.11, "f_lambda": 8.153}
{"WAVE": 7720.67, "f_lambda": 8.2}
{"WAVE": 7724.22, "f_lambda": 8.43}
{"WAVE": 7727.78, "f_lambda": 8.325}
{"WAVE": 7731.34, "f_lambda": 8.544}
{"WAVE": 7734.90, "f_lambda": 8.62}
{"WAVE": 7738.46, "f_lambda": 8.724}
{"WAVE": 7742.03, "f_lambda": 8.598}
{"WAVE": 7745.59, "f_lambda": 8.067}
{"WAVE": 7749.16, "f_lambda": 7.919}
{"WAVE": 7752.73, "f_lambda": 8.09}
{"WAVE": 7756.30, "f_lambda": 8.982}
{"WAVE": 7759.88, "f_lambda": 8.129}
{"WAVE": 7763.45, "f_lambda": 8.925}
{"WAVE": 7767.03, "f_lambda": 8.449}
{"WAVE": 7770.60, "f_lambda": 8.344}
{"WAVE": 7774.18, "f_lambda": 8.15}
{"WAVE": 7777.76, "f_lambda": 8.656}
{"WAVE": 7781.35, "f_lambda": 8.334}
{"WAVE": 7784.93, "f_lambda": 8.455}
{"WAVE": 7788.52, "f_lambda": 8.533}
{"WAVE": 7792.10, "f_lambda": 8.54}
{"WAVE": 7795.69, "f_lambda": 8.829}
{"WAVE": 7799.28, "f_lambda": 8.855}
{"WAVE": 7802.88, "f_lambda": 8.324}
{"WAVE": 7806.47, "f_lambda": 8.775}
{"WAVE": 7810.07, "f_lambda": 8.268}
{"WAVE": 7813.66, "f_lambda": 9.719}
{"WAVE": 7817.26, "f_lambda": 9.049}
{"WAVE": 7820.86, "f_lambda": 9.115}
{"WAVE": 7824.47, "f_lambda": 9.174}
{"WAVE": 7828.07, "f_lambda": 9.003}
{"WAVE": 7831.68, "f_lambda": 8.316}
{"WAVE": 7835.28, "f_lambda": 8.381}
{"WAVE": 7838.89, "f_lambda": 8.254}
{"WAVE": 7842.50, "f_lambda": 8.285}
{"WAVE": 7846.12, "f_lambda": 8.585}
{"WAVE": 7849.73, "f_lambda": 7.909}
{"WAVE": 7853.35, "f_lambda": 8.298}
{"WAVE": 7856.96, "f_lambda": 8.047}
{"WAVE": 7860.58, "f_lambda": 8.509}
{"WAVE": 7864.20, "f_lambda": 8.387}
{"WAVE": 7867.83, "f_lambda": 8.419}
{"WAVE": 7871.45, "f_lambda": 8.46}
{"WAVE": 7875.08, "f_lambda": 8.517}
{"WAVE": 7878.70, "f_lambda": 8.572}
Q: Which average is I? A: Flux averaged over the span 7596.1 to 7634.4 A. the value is 8.6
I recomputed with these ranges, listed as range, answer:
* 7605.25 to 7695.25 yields 8.46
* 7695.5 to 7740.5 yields 8.46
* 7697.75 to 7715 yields 8.5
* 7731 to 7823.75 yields 8.58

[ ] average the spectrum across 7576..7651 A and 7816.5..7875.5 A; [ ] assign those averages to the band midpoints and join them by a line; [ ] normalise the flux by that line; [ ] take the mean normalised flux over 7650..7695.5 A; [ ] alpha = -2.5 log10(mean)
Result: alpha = 0.05 mag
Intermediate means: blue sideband 8.73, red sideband 8.5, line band 8.25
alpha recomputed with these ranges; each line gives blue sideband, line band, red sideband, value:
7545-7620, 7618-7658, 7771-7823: 0.009 mag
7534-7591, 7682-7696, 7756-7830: 0.065 mag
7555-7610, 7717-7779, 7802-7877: 0.034 mag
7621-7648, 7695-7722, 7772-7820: 0.042 mag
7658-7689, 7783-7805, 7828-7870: -0.040 mag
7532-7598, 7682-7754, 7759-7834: 0.053 mag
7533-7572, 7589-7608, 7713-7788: 0.042 mag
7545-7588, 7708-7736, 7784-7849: 0.057 mag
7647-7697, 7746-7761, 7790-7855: 0.029 mag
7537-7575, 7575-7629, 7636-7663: 0.021 mag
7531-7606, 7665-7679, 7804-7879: 0.094 mag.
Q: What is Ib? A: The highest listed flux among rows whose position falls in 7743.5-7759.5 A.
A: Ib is 8.982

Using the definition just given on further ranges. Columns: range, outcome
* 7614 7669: 9.352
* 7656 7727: 8.698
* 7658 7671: 8.14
